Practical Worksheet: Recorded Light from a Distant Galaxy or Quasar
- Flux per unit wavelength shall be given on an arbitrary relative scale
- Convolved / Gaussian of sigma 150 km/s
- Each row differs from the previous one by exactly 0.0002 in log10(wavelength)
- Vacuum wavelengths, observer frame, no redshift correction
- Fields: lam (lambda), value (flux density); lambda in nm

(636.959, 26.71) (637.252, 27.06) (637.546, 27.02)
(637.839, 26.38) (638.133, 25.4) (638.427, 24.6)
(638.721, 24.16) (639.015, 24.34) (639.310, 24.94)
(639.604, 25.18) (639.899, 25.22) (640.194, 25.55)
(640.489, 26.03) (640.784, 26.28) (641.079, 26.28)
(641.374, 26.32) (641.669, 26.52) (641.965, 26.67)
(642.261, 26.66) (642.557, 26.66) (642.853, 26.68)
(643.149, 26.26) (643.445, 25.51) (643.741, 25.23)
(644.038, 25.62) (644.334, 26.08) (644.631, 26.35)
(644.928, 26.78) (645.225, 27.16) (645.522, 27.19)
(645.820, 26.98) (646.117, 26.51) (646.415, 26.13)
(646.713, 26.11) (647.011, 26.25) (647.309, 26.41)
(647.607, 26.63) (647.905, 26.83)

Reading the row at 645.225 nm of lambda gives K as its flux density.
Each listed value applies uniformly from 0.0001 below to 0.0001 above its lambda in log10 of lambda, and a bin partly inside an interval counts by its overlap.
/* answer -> 27.16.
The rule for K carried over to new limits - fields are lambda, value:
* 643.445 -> 25.51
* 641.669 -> 26.52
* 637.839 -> 26.38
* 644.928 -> 26.78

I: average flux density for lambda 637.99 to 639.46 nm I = 24.7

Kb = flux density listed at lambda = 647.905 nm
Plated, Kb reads 26.83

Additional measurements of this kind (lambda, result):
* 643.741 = 25.23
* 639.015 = 24.34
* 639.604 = 25.18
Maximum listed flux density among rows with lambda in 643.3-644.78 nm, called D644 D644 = 26.35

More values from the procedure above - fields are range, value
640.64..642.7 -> 26.67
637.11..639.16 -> 27.06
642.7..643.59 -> 26.68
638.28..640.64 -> 26.03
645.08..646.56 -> 27.19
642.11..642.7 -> 26.66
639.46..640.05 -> 25.22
